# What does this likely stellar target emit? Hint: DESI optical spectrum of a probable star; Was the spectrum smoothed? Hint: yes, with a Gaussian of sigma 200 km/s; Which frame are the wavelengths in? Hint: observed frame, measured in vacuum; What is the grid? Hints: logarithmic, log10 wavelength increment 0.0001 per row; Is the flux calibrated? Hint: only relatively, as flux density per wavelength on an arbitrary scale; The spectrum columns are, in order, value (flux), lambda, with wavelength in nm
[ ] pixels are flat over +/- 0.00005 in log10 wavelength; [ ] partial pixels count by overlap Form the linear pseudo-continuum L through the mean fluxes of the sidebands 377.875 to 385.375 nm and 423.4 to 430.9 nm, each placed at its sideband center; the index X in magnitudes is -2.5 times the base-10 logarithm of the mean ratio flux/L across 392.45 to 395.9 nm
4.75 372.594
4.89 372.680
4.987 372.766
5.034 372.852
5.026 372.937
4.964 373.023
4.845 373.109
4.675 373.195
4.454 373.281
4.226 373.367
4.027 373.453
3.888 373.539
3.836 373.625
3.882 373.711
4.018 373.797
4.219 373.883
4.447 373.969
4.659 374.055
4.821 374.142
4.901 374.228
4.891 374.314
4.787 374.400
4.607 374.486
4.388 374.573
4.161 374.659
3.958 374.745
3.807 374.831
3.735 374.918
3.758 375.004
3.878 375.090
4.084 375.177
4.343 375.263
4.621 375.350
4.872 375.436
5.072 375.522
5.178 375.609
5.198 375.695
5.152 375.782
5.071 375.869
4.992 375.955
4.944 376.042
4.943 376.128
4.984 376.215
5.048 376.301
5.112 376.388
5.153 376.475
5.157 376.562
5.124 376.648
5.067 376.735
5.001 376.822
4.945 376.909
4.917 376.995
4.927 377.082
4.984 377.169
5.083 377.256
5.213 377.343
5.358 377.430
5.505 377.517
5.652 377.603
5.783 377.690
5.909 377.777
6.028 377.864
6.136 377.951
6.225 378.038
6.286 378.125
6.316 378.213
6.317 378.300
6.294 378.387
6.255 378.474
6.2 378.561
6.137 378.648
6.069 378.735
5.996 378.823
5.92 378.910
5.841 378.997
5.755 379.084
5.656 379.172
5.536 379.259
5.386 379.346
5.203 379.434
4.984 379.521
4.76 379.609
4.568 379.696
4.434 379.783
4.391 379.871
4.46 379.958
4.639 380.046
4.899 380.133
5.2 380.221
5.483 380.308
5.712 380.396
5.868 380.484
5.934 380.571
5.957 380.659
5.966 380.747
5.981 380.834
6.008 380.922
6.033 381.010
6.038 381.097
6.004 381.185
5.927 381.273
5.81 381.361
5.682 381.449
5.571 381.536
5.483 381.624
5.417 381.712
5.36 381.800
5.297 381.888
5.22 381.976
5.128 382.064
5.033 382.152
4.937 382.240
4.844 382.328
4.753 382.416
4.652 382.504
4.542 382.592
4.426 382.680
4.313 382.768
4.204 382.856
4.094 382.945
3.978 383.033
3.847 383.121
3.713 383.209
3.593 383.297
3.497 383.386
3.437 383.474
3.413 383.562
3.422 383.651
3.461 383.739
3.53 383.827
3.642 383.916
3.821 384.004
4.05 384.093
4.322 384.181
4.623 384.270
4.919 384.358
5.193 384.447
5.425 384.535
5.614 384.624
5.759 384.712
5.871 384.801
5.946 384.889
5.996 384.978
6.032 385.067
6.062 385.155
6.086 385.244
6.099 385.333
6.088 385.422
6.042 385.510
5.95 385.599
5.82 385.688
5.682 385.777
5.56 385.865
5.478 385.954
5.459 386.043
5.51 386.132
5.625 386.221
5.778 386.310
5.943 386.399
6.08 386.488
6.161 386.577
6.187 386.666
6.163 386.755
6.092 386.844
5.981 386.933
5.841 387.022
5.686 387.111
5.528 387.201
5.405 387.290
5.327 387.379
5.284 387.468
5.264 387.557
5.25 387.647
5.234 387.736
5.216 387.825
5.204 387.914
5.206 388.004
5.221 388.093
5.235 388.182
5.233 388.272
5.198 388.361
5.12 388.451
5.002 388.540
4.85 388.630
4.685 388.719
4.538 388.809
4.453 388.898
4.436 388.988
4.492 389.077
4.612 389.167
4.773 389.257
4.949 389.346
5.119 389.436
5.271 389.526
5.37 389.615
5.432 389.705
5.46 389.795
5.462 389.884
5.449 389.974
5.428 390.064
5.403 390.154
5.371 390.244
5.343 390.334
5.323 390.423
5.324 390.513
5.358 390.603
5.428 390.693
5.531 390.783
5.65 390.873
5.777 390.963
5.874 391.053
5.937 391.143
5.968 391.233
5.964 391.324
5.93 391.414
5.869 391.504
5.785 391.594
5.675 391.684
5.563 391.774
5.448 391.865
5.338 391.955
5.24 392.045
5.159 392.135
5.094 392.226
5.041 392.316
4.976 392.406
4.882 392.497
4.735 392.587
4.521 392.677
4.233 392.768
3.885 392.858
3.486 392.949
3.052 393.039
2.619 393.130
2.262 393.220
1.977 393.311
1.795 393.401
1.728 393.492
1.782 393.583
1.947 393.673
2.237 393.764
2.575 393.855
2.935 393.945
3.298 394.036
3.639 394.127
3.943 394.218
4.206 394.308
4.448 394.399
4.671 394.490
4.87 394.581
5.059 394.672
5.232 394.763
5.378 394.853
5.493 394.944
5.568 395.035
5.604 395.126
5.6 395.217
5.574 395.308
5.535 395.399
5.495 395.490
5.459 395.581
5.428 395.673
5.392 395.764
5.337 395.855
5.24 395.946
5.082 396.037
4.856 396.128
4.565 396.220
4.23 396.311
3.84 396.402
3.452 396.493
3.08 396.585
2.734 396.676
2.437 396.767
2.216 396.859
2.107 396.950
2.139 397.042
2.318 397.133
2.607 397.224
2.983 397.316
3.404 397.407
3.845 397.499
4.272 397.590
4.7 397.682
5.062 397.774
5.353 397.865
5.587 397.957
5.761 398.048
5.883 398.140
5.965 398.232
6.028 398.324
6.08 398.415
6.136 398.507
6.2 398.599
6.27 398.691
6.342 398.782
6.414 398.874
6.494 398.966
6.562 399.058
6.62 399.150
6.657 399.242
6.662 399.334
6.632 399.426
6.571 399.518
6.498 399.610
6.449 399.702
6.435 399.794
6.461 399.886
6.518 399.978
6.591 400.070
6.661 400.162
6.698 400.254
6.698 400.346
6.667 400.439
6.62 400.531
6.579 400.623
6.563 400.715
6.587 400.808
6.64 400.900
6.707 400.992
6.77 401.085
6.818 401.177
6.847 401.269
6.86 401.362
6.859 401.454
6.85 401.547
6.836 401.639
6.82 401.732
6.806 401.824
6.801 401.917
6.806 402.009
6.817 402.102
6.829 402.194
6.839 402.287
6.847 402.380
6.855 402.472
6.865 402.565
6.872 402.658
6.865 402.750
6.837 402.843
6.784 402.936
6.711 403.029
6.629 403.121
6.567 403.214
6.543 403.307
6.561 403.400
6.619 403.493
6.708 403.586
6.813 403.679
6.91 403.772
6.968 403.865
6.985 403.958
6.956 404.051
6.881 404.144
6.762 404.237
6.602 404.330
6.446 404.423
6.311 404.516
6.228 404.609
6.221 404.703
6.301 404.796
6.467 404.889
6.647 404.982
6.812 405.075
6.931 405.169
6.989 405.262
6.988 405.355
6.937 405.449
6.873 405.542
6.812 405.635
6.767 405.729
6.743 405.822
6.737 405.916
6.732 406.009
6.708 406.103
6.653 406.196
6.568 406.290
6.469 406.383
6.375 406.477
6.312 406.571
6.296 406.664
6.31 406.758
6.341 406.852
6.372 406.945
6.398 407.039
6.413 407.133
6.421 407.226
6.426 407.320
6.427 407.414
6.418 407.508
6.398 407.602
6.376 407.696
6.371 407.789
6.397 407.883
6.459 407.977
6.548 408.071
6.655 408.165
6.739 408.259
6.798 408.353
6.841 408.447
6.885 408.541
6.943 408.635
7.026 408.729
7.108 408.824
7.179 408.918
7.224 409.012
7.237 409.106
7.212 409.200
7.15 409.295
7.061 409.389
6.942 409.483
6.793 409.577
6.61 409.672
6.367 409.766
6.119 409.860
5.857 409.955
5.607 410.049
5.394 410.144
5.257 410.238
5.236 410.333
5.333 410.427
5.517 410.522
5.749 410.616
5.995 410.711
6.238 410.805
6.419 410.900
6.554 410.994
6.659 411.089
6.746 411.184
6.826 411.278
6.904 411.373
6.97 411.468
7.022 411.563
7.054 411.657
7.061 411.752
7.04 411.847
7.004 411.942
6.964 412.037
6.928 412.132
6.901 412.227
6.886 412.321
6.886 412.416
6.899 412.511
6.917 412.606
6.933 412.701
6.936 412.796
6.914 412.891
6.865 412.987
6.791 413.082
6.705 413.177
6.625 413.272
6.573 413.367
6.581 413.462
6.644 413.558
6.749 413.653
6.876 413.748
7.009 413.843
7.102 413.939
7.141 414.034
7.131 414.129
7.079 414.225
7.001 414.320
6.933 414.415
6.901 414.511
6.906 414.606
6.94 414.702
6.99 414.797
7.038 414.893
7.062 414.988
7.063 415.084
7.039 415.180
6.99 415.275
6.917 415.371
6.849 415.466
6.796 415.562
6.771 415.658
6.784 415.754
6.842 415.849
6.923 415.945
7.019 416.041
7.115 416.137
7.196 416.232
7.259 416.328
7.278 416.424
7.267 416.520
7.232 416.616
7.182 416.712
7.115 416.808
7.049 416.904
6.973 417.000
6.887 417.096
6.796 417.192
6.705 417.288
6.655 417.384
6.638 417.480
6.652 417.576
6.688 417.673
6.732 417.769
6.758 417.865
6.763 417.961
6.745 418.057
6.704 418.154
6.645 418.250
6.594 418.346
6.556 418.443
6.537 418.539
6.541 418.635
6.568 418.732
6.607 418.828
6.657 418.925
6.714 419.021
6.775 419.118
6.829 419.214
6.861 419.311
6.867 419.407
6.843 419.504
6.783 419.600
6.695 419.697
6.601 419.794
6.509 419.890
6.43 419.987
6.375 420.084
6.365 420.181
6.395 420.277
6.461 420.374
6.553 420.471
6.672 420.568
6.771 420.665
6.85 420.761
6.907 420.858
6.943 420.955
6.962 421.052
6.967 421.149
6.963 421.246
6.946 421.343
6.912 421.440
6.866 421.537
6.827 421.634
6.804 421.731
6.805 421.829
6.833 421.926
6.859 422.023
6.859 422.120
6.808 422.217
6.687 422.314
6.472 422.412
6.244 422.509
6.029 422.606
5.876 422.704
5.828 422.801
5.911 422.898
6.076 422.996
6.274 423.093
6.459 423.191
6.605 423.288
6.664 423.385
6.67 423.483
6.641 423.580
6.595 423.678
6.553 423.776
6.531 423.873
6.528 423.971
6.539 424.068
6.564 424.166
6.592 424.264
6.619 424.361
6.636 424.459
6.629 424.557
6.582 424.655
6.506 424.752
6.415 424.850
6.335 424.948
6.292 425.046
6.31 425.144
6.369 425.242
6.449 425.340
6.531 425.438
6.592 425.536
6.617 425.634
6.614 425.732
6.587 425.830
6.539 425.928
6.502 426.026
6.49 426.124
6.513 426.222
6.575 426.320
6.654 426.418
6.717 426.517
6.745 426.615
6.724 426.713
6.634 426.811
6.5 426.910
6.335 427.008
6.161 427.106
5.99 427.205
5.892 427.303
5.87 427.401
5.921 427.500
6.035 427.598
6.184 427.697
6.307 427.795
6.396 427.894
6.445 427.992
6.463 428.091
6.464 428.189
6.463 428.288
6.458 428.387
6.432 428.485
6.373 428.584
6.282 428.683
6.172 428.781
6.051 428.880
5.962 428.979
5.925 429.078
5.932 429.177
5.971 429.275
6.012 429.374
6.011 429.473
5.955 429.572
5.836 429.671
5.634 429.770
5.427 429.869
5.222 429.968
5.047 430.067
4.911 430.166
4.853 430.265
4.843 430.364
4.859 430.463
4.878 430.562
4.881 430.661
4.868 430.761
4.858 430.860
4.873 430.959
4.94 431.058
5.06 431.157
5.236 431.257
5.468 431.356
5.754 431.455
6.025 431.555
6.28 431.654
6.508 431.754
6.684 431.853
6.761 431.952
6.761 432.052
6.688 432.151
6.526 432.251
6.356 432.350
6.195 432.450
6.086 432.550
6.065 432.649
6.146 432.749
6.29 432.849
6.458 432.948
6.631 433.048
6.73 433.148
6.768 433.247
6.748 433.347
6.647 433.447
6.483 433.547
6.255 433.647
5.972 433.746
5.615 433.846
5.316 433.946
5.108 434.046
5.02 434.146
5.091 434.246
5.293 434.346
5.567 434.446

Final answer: 0.31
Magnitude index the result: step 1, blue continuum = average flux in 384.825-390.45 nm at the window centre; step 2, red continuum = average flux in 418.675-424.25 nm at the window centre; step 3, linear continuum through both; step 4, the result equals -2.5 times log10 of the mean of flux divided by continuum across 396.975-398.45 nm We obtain 0.29 mag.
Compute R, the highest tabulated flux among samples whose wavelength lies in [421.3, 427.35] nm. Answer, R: 6.946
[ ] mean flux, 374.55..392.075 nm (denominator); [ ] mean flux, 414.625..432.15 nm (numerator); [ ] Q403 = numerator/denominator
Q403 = 1.23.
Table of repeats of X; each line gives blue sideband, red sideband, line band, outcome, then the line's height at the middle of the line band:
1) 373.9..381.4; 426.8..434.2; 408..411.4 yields -0.147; 5.67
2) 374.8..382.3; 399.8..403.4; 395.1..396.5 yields 0.247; 6.38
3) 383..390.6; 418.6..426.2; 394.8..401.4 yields 0.035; 5.61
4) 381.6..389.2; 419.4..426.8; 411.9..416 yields -0.114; 6.22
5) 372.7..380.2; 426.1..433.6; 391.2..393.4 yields 0.150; 5.32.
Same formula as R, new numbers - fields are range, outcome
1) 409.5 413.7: 7.061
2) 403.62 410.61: 7.237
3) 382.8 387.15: 6.187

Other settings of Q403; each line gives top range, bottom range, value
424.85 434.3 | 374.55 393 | 1.16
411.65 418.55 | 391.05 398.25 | 1.59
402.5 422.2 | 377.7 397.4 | 1.36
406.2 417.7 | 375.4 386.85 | 1.27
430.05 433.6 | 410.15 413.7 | 0.89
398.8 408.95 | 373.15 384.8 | 1.34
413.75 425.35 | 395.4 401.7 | 1.22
